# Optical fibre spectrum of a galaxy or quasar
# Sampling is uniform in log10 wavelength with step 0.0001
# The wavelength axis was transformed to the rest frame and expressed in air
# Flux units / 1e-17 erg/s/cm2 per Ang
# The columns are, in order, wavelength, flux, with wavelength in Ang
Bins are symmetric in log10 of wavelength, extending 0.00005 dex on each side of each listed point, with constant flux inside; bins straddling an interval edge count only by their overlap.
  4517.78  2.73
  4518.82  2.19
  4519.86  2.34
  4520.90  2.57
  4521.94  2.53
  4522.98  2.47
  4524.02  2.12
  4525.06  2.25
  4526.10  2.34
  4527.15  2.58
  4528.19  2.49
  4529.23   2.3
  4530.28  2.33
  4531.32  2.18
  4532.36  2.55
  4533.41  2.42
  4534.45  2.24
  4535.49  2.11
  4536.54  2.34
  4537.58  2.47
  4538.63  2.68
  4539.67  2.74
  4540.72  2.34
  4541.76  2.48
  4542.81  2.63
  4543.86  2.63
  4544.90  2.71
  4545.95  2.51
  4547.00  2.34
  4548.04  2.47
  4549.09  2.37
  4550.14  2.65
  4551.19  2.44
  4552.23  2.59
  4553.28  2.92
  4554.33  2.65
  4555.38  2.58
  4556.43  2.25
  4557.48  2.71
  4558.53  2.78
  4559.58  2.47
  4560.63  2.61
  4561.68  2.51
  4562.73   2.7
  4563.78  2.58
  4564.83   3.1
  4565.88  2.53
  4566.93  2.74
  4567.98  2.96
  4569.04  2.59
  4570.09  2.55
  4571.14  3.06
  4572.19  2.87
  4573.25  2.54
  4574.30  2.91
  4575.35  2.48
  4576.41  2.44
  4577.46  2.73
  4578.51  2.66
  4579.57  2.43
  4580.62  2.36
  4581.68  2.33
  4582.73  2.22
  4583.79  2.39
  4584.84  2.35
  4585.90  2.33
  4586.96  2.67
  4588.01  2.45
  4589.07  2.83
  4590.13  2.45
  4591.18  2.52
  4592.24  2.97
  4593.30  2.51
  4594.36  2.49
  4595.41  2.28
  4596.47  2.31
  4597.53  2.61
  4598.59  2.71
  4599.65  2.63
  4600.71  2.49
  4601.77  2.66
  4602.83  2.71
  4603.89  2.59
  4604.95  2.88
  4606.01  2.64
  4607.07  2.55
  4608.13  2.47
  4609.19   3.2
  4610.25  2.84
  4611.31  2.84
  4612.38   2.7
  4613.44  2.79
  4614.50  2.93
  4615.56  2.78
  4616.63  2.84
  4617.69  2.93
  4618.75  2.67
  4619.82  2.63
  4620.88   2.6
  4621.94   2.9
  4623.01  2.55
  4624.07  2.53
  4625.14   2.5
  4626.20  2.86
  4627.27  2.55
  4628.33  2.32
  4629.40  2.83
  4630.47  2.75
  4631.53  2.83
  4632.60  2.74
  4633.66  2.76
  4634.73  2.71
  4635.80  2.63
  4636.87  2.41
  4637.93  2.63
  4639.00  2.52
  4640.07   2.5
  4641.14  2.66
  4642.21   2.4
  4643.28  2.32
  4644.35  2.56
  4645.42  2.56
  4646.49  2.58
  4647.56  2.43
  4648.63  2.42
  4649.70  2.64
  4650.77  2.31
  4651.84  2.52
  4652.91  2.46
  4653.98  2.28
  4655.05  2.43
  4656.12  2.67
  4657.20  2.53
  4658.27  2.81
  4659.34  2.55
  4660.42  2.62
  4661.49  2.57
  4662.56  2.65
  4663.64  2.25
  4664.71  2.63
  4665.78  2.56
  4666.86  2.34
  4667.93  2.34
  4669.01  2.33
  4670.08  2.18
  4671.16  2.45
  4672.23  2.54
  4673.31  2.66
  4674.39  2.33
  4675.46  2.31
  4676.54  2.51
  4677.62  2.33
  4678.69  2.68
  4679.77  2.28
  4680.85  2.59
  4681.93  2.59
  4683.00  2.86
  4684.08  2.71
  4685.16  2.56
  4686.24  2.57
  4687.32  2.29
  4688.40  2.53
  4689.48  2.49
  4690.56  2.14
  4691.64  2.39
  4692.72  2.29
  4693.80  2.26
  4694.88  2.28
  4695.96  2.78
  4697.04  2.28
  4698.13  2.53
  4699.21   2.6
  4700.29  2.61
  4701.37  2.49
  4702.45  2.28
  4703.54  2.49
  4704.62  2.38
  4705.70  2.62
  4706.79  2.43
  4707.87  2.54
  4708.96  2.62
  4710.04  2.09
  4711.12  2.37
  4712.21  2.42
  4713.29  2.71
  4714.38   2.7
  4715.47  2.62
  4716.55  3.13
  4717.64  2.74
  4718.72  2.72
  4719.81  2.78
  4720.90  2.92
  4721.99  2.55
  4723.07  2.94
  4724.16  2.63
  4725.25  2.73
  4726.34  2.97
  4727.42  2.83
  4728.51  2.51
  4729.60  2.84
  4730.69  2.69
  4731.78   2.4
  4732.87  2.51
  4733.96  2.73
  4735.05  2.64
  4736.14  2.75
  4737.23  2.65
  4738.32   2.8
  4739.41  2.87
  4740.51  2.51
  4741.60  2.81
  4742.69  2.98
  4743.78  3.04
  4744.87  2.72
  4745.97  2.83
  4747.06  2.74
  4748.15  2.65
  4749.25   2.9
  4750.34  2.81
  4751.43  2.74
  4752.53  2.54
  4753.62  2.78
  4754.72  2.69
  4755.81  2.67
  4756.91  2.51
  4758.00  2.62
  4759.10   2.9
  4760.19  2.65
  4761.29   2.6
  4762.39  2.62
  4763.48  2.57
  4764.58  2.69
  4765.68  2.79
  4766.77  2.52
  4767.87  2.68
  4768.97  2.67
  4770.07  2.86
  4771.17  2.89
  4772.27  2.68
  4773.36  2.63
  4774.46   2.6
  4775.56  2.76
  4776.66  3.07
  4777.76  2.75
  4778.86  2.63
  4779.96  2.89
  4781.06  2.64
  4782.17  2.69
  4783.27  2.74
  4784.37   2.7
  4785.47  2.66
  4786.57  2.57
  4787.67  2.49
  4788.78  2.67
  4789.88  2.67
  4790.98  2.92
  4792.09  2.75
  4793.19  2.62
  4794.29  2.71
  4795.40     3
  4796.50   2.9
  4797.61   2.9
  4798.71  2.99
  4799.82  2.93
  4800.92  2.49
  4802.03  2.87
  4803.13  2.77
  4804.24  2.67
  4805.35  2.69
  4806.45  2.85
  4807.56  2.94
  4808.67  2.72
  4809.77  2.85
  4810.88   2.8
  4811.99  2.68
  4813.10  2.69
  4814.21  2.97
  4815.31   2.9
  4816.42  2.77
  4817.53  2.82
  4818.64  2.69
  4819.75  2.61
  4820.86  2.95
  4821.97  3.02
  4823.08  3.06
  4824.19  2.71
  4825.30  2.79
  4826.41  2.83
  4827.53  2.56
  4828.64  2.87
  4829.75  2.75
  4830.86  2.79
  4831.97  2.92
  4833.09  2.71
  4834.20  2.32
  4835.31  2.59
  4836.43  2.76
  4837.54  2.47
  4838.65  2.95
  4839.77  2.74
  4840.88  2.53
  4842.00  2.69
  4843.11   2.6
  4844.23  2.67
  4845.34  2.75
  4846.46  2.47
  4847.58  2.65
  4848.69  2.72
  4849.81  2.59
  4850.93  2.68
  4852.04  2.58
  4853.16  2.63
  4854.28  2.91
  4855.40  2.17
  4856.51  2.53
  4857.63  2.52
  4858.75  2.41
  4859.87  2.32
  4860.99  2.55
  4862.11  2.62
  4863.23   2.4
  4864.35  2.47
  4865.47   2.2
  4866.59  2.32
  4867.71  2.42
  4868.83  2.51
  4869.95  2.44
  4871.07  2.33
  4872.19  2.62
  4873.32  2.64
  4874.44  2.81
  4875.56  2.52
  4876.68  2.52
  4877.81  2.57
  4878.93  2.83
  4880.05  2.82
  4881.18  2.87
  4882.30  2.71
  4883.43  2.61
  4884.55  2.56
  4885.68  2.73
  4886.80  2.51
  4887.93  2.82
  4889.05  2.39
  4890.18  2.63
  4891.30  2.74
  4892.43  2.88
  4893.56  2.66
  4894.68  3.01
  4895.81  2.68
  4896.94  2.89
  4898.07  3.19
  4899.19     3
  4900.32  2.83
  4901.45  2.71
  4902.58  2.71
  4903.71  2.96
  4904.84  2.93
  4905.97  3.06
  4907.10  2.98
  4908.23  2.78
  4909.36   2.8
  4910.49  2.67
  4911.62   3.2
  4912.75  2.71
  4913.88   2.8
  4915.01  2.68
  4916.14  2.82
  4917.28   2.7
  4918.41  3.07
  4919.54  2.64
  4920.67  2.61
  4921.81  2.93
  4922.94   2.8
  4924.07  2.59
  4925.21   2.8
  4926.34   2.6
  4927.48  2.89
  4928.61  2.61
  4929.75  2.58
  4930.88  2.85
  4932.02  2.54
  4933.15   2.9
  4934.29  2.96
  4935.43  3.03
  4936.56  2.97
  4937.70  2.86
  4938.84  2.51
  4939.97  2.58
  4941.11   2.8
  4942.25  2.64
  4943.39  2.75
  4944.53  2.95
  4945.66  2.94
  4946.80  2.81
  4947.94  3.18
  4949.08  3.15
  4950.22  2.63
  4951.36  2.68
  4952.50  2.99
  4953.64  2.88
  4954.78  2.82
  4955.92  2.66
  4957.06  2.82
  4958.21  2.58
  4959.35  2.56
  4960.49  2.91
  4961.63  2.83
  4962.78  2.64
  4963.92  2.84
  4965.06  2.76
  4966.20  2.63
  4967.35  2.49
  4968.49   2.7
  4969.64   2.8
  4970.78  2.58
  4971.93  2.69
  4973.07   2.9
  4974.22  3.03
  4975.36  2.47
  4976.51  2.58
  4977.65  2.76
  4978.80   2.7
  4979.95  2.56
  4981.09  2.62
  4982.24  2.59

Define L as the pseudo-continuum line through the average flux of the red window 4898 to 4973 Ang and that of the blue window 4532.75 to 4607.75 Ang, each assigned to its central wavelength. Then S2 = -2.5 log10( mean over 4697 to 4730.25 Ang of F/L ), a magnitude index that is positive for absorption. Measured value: 0.015 mag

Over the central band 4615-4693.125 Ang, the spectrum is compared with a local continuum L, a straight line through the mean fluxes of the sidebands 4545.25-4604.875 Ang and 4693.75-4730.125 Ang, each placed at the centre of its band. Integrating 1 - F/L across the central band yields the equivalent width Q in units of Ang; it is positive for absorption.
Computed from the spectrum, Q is 1.57 Ang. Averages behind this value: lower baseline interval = 2.58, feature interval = 2.54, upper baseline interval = 2.6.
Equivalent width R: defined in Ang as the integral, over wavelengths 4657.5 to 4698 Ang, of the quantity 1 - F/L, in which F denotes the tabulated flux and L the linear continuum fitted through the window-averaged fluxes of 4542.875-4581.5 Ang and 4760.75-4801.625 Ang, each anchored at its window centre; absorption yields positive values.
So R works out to 3.1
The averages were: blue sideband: 2.62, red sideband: 2.73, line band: 2.47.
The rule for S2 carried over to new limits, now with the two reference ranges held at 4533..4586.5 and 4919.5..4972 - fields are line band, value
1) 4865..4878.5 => 0.10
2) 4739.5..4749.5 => -0.05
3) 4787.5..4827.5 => -0.04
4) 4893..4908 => -0.06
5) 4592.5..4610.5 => -0.02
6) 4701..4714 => 0.08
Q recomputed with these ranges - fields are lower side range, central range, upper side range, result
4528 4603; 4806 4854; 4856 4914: -1.42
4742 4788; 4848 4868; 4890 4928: 2.03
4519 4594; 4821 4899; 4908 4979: 1.98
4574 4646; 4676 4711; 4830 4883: 1.84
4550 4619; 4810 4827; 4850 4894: -1.53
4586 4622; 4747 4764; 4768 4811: 0.35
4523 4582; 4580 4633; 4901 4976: -1.09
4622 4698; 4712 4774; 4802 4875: -3.33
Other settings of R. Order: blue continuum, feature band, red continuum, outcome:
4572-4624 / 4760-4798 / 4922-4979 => -0.32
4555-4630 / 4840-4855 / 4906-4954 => 0.64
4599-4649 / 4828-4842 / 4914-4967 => 0.21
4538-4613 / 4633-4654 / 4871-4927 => 0.92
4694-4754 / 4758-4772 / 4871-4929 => -0.10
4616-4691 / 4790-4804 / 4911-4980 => -0.82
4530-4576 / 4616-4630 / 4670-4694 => -0.86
